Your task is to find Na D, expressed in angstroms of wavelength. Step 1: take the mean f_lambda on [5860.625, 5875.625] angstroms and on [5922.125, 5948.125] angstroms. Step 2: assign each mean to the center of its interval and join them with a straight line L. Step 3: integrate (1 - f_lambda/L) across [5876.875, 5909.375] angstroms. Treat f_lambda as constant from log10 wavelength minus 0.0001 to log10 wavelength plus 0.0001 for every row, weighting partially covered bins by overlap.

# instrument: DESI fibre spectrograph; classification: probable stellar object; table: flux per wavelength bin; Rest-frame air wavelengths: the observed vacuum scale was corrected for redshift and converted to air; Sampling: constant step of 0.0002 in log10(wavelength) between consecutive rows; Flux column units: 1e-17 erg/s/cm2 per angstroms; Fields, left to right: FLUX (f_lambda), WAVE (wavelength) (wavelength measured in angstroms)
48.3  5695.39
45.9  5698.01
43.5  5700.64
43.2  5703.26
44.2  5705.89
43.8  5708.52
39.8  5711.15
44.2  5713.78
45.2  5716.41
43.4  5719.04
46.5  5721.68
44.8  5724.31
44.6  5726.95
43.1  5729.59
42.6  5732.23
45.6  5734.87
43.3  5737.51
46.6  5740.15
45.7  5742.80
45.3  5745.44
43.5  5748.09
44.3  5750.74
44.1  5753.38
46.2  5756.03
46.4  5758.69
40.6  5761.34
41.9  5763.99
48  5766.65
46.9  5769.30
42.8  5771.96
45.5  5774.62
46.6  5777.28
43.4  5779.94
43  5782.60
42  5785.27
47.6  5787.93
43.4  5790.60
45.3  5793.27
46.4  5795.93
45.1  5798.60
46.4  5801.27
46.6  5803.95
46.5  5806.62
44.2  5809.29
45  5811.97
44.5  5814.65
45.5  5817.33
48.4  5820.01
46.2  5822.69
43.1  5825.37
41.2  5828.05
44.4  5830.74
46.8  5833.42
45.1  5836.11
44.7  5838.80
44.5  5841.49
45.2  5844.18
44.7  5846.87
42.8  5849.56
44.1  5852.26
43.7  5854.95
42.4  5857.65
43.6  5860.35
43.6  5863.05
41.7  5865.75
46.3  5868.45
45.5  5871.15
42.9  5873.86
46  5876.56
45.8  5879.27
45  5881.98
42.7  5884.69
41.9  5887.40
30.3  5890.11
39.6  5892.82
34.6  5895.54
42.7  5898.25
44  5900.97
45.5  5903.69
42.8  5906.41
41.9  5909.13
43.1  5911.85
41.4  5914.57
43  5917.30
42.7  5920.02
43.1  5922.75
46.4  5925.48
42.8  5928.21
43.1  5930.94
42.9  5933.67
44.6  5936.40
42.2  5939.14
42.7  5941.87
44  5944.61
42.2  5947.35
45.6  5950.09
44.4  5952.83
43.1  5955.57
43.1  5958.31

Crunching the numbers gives 1.7 angstroms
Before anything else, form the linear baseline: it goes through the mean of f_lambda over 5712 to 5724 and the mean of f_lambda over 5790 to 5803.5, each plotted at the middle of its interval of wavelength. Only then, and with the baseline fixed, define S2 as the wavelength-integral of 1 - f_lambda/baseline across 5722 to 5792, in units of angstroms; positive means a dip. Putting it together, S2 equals 0.8 angstroms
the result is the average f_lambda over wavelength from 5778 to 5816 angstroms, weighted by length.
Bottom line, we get 45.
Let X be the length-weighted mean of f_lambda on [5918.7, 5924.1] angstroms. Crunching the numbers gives 42.9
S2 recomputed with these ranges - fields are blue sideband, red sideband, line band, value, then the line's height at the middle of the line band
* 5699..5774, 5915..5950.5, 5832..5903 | 0.94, 43.7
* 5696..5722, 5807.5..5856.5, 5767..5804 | -0.57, 44.4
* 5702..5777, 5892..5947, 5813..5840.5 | -0.90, 43.6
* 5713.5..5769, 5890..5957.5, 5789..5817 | -0.91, 43.9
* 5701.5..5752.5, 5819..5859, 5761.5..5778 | -0.23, 44.3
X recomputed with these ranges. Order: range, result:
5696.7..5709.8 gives 44.1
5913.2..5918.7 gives 42.2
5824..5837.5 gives 44.1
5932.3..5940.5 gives 43.2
